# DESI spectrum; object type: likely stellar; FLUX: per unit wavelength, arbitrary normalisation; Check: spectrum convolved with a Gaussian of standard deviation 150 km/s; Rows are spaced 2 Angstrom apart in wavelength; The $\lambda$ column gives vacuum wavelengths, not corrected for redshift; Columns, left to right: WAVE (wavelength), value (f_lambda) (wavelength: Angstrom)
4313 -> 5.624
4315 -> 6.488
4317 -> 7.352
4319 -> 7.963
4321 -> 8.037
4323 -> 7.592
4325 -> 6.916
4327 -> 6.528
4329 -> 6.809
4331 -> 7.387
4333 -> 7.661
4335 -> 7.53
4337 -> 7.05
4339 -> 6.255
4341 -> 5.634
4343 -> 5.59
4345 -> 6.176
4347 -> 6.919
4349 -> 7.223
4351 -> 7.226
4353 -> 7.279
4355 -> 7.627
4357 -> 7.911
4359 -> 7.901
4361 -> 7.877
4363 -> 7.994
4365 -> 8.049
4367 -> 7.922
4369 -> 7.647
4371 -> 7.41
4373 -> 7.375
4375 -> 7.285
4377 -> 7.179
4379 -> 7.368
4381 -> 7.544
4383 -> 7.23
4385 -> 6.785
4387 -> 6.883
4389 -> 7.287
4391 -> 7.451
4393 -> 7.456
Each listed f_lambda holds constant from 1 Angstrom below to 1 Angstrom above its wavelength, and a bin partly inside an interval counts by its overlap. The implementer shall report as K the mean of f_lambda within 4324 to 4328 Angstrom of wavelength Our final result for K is 6.72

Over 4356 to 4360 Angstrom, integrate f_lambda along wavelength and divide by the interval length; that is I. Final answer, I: 7.91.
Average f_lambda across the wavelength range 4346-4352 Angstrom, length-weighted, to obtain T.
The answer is 7.12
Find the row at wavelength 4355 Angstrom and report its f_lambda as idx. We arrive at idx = 7.627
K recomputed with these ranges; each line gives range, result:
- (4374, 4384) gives 7.32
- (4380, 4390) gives 7.15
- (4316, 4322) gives 7.78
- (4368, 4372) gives 7.53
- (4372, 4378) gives 7.28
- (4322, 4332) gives 7.05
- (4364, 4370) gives 7.87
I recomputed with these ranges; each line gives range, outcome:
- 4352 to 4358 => 7.61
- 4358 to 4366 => 7.96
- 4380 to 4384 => 7.39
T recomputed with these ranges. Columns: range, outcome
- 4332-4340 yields 7.12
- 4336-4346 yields 6.14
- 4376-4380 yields 7.27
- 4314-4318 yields 6.92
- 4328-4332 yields 7.1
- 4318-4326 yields 7.63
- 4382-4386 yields 7.01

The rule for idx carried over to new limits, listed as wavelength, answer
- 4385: 6.785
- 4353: 7.279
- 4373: 7.375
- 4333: 7.661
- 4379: 7.368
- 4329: 6.809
